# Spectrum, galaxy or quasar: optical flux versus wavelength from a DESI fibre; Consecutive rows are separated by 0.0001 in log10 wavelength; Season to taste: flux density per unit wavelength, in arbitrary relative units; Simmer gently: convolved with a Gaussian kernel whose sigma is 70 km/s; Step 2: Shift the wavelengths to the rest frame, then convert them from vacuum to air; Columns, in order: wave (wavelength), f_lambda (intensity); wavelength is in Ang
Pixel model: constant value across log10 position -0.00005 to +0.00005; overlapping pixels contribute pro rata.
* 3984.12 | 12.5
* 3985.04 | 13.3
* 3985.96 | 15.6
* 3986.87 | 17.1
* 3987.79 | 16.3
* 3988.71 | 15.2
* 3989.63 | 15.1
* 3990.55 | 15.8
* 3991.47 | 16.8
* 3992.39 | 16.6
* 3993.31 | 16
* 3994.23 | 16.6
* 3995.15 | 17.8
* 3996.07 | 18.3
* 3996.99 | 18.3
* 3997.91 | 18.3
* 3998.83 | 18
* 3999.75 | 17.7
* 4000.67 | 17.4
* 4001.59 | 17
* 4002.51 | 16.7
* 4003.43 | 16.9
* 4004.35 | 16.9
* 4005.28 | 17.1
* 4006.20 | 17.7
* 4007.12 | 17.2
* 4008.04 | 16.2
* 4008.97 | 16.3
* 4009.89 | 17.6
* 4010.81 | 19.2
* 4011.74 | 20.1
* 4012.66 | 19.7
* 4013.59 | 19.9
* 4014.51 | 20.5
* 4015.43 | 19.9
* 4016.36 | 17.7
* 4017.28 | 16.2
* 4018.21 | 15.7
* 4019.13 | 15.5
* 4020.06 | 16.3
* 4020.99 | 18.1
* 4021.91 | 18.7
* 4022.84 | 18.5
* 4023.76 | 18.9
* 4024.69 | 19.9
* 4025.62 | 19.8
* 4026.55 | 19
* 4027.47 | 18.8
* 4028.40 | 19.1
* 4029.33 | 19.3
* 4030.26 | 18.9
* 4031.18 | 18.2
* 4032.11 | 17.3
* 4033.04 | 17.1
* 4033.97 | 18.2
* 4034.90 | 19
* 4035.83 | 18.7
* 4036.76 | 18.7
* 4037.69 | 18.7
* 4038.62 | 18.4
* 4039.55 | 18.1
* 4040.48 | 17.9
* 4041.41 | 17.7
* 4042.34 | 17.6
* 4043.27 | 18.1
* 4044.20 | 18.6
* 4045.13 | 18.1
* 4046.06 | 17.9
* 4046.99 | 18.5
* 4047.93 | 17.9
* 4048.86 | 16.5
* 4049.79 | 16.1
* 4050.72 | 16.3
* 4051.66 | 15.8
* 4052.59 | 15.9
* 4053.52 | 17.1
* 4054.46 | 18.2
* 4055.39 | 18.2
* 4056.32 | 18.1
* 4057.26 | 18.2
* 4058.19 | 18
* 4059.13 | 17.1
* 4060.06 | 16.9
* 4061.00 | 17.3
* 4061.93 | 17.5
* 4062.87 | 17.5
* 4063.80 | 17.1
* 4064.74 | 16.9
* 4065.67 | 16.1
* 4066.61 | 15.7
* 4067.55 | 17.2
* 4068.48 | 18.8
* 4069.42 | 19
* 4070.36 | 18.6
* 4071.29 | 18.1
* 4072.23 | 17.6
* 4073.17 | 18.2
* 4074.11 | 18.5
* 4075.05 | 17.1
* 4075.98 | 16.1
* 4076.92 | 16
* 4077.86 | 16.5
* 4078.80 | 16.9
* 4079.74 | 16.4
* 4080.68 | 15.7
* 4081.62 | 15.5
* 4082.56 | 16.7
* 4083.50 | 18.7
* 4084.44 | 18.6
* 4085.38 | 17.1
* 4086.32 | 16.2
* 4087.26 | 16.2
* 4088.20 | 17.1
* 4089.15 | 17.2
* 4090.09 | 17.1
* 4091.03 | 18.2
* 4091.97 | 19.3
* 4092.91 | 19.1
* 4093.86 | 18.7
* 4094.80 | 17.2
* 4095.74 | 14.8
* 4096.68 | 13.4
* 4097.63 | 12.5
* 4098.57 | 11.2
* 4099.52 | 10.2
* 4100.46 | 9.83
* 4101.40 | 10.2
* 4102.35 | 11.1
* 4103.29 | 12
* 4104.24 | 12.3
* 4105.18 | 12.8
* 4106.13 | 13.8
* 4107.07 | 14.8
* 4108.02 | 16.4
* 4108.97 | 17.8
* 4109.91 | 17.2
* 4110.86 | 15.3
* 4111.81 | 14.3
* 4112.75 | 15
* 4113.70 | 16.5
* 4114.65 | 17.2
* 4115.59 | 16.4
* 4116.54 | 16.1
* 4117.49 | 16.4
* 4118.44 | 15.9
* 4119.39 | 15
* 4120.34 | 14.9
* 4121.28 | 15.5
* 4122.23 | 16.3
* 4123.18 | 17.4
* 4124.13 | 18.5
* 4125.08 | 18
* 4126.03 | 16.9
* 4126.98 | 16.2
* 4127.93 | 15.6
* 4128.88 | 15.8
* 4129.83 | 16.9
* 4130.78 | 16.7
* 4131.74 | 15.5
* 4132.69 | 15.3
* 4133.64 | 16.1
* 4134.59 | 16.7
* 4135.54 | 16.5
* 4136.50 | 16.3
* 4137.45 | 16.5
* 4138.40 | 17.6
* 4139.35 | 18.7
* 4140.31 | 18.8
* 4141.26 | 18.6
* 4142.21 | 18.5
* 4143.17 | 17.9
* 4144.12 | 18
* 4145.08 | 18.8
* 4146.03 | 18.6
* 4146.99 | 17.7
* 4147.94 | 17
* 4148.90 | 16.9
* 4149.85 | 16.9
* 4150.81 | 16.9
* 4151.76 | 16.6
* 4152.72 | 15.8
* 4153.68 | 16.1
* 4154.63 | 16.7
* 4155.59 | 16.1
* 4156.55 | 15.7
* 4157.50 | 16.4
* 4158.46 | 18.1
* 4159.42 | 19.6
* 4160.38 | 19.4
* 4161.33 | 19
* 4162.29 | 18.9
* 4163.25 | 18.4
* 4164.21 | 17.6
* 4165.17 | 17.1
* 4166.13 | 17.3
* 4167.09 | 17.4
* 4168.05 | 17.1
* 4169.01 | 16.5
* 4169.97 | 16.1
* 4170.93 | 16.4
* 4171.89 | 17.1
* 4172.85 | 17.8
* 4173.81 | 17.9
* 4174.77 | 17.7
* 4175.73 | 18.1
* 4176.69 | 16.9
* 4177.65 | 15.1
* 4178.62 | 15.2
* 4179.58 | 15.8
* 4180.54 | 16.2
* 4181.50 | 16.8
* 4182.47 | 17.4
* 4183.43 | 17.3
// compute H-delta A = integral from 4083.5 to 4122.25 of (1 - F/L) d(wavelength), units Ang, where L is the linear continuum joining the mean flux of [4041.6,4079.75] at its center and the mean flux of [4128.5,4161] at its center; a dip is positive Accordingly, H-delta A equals 4.4 Ang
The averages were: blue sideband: 17.4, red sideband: 17.2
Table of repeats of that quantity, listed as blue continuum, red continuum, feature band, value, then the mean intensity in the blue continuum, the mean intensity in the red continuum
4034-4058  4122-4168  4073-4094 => 0.4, 17.8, 17.3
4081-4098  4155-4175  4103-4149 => 2.0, 16.9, 17.5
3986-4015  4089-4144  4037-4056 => -0.9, 17.4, 15.8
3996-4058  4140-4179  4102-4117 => 2.2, 17.9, 17.4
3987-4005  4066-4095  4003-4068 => -2.6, 16.9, 17.4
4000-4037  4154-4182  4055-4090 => 1.0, 18.1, 17.2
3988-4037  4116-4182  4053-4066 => 0.1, 17.8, 17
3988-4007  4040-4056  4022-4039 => -1.4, 17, 17.4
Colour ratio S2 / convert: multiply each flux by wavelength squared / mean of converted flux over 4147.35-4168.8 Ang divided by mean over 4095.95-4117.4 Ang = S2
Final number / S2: 1.27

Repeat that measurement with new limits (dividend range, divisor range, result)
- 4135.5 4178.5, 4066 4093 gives 1.04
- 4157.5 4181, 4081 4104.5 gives 1.18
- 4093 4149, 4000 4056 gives 0.93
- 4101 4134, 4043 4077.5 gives 0.92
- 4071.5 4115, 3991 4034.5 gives 0.91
